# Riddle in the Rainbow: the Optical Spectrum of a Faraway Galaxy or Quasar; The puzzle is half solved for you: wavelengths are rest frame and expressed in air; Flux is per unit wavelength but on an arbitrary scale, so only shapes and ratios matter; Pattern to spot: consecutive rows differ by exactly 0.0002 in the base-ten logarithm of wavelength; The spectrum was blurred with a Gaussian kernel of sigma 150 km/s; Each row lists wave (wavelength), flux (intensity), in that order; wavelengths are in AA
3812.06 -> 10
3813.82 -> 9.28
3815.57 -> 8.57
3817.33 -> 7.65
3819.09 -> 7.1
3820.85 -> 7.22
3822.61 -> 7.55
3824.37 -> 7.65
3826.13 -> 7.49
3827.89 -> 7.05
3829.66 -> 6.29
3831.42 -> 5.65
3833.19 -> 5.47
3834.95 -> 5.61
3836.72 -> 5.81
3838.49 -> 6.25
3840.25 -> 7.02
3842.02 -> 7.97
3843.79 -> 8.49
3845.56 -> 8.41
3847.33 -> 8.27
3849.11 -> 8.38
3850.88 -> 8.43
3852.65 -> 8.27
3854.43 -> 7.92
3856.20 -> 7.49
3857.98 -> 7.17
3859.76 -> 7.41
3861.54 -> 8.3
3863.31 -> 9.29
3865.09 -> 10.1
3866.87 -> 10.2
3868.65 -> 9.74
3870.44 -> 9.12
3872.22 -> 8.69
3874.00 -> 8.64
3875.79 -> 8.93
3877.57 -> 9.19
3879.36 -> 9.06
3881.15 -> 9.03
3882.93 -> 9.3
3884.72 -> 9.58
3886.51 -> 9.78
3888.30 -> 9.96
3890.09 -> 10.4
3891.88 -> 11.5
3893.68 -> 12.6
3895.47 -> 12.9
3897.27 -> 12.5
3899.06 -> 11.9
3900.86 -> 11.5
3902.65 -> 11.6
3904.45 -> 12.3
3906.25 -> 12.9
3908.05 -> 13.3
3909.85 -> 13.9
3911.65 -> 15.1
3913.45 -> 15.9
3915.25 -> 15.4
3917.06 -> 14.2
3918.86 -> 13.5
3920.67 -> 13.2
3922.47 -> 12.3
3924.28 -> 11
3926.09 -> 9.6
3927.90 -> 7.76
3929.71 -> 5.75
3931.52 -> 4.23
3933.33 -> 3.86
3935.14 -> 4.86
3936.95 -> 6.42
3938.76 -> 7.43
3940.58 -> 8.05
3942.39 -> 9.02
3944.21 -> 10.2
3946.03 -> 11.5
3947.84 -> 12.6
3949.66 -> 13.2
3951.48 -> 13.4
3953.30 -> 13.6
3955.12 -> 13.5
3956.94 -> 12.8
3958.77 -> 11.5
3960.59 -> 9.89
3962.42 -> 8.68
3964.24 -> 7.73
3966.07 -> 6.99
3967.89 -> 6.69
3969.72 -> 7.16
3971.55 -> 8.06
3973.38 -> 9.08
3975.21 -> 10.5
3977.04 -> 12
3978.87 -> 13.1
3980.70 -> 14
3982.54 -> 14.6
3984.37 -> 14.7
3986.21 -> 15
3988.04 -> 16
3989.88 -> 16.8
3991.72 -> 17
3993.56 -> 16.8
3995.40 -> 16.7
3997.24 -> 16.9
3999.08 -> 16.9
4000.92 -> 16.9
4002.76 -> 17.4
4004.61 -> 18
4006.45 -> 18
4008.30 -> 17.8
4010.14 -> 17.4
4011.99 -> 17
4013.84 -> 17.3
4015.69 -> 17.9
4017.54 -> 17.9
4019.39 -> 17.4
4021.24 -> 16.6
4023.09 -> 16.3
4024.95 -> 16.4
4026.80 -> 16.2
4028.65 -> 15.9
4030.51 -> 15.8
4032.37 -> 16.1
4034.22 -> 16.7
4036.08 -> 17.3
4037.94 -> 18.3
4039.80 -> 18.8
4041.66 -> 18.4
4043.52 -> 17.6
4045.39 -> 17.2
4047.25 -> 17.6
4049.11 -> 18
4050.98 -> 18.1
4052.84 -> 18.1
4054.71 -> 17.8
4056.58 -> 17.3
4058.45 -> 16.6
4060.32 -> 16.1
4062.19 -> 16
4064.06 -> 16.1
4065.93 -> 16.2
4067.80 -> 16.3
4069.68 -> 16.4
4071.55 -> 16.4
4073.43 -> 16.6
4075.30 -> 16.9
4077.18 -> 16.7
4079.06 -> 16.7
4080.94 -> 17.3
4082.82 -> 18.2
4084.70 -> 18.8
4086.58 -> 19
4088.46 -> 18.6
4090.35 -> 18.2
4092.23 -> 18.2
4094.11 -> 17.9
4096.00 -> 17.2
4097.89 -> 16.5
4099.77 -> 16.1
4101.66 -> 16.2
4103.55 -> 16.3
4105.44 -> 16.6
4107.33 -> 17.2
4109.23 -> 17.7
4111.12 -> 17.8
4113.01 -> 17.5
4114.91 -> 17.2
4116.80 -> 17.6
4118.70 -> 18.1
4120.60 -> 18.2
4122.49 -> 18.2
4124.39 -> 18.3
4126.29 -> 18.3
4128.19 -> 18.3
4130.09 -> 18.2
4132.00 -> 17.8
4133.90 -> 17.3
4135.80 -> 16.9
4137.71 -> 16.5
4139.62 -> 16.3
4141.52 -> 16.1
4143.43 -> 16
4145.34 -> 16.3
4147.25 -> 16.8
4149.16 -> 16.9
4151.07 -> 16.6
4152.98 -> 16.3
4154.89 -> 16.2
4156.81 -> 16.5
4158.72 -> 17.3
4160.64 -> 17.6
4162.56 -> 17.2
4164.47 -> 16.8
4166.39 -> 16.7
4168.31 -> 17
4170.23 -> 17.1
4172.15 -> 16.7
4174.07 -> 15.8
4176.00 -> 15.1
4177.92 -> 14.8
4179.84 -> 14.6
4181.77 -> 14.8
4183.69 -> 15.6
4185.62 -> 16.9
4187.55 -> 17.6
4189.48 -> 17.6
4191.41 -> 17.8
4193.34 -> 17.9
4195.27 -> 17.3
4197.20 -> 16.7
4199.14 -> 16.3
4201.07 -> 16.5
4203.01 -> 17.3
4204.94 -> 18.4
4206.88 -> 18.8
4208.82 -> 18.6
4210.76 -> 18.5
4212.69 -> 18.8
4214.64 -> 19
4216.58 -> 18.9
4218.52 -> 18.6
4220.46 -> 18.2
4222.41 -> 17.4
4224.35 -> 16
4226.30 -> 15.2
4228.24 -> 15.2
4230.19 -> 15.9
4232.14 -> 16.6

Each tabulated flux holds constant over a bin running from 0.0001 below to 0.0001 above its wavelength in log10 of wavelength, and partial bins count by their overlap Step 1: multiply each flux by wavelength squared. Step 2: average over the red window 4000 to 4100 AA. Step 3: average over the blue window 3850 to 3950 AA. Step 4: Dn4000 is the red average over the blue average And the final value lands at 1.8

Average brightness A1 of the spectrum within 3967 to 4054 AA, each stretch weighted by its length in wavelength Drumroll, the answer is 15.9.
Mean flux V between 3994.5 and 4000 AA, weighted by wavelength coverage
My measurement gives 16.8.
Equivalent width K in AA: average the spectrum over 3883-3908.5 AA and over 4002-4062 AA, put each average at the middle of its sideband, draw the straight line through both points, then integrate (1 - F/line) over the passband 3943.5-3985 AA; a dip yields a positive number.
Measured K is 9.52 AA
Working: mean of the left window 11.5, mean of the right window 17.3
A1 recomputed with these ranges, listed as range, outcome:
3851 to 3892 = 9.04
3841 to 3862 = 8.03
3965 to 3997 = 12.7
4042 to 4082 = 17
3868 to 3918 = 11.4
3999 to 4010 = 17.5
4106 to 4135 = 17.8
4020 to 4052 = 17.1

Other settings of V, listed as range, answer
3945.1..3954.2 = 12.9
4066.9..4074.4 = 16.4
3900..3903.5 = 11.6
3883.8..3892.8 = 10.2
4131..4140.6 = 17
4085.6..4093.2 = 18.5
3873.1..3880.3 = 8.95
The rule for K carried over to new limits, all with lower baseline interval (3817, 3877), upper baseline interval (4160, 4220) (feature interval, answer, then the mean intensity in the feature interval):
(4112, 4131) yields -3.4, 18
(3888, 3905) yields -4.8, 11.8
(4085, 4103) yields -3.8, 17.6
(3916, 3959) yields 0.6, 10.1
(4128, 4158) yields -1.7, 16.8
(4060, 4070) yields -1.8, 16.2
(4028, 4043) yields -4.9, 17.2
